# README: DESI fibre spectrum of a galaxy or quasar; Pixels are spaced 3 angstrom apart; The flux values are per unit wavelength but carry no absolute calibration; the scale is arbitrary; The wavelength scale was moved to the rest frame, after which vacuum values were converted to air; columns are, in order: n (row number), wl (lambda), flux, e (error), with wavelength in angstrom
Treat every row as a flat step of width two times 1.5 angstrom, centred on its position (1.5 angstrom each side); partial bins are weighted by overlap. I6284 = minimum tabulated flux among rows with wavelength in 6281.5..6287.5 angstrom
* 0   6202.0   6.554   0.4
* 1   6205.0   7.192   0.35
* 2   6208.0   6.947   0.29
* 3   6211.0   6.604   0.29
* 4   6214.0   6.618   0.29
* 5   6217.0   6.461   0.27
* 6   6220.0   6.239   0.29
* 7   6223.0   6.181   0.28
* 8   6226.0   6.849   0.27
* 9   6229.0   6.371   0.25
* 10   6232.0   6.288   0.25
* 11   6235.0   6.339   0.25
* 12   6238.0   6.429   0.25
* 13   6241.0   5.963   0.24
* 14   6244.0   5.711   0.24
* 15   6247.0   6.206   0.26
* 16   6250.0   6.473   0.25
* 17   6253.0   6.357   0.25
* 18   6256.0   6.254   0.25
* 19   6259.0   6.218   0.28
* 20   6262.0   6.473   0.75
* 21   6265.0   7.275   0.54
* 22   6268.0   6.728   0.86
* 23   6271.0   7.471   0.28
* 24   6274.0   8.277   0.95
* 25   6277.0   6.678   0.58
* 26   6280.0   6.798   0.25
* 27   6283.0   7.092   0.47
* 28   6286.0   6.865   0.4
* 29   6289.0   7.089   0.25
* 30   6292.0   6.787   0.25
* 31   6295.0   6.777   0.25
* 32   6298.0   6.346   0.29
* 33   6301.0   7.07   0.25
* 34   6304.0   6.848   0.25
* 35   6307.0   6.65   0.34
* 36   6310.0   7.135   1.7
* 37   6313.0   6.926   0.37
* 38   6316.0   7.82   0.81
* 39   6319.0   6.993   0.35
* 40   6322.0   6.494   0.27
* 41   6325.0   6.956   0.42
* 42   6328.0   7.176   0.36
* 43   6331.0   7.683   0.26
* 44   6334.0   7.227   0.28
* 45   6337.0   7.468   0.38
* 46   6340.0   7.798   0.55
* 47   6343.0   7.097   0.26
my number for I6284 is 6.865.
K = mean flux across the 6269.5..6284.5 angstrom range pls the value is 7.26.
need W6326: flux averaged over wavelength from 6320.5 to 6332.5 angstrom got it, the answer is 7.08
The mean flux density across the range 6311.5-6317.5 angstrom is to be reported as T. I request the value 7.37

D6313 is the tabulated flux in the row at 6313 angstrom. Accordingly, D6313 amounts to 6.926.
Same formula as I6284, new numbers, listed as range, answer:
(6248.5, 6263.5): 6.218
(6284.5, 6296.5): 6.777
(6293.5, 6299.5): 6.346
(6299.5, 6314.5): 6.65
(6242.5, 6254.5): 5.711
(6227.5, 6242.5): 5.963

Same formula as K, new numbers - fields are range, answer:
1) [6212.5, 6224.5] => 6.37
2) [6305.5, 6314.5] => 6.9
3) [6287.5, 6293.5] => 6.94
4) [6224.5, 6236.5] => 6.46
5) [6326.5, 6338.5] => 7.39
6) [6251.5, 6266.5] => 6.52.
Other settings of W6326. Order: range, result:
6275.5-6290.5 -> 6.9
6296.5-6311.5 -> 6.81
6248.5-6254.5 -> 6.42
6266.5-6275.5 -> 7.49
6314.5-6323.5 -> 7.1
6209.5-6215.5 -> 6.61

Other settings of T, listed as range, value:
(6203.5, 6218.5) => 6.76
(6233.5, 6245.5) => 6.11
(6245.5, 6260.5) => 6.3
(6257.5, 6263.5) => 6.35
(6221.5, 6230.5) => 6.47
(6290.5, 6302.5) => 6.75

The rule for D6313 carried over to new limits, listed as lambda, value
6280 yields 6.798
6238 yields 6.429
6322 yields 6.494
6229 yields 6.371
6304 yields 6.848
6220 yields 6.239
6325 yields 6.956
